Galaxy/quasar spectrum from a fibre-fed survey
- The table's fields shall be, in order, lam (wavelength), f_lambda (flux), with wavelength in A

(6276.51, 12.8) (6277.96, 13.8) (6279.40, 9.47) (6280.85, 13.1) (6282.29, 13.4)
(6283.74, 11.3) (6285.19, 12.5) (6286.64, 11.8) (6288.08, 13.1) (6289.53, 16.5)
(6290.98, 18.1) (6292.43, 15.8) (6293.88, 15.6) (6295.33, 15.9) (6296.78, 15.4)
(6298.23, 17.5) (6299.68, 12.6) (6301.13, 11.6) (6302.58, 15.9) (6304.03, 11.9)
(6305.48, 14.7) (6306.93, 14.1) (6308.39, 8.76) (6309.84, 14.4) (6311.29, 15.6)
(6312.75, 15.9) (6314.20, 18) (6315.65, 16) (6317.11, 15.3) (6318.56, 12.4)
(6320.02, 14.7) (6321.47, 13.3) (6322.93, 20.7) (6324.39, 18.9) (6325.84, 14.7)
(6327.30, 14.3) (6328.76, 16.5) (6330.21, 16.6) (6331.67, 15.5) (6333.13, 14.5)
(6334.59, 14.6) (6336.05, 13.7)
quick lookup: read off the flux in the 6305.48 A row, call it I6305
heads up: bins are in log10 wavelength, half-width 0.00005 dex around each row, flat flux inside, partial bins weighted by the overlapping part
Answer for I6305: 14.7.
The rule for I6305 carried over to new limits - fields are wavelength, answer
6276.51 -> 12.8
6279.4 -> 9.47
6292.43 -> 15.8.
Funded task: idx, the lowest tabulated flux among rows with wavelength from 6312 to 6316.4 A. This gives 15.9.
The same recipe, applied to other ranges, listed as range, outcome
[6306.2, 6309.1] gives 8.76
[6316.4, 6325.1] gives 12.4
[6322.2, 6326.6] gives 14.7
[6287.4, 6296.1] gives 13.1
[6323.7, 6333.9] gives 14.3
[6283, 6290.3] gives 11.3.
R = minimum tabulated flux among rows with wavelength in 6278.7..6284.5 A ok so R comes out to 9.47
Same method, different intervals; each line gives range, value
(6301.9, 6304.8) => 11.9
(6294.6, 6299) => 15.4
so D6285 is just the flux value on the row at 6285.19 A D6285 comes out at 12.5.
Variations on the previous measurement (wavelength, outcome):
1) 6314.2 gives 18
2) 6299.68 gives 12.6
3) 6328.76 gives 16.5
